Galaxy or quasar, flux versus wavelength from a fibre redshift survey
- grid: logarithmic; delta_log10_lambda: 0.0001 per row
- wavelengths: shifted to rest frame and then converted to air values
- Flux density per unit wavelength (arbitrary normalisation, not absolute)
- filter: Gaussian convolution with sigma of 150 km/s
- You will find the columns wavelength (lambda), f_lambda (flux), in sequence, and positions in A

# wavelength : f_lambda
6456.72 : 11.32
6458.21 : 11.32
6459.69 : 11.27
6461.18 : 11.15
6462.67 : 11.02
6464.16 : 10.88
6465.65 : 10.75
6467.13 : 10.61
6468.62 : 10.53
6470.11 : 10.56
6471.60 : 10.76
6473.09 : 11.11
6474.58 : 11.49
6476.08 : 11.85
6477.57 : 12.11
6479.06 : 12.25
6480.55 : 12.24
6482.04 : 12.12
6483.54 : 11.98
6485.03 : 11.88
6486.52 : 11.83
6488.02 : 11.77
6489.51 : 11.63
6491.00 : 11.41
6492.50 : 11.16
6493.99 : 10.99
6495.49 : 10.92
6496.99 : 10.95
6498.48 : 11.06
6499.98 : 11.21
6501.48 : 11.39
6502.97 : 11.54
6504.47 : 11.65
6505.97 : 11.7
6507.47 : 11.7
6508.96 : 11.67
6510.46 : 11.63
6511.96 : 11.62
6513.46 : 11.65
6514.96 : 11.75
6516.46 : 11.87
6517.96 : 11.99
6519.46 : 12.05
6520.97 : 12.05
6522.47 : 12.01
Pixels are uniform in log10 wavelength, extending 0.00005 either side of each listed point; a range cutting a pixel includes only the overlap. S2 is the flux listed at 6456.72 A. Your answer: 11.32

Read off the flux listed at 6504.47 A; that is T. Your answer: 11.65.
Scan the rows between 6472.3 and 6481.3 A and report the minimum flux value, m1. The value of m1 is 11.11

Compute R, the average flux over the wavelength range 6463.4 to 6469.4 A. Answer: 10.7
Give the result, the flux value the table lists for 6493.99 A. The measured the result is 10.99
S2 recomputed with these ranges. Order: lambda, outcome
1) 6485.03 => 11.88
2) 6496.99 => 10.95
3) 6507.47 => 11.7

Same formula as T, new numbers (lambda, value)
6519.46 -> 12.05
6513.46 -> 11.65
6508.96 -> 11.67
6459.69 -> 11.27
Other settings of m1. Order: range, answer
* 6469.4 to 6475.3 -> 10.56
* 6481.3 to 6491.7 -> 11.41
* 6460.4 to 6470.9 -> 10.53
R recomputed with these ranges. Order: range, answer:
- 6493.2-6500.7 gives 11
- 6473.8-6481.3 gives 12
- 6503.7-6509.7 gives 11.7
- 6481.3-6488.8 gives 11.9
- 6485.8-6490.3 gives 11.7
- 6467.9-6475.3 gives 10.9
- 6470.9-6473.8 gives 10.9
